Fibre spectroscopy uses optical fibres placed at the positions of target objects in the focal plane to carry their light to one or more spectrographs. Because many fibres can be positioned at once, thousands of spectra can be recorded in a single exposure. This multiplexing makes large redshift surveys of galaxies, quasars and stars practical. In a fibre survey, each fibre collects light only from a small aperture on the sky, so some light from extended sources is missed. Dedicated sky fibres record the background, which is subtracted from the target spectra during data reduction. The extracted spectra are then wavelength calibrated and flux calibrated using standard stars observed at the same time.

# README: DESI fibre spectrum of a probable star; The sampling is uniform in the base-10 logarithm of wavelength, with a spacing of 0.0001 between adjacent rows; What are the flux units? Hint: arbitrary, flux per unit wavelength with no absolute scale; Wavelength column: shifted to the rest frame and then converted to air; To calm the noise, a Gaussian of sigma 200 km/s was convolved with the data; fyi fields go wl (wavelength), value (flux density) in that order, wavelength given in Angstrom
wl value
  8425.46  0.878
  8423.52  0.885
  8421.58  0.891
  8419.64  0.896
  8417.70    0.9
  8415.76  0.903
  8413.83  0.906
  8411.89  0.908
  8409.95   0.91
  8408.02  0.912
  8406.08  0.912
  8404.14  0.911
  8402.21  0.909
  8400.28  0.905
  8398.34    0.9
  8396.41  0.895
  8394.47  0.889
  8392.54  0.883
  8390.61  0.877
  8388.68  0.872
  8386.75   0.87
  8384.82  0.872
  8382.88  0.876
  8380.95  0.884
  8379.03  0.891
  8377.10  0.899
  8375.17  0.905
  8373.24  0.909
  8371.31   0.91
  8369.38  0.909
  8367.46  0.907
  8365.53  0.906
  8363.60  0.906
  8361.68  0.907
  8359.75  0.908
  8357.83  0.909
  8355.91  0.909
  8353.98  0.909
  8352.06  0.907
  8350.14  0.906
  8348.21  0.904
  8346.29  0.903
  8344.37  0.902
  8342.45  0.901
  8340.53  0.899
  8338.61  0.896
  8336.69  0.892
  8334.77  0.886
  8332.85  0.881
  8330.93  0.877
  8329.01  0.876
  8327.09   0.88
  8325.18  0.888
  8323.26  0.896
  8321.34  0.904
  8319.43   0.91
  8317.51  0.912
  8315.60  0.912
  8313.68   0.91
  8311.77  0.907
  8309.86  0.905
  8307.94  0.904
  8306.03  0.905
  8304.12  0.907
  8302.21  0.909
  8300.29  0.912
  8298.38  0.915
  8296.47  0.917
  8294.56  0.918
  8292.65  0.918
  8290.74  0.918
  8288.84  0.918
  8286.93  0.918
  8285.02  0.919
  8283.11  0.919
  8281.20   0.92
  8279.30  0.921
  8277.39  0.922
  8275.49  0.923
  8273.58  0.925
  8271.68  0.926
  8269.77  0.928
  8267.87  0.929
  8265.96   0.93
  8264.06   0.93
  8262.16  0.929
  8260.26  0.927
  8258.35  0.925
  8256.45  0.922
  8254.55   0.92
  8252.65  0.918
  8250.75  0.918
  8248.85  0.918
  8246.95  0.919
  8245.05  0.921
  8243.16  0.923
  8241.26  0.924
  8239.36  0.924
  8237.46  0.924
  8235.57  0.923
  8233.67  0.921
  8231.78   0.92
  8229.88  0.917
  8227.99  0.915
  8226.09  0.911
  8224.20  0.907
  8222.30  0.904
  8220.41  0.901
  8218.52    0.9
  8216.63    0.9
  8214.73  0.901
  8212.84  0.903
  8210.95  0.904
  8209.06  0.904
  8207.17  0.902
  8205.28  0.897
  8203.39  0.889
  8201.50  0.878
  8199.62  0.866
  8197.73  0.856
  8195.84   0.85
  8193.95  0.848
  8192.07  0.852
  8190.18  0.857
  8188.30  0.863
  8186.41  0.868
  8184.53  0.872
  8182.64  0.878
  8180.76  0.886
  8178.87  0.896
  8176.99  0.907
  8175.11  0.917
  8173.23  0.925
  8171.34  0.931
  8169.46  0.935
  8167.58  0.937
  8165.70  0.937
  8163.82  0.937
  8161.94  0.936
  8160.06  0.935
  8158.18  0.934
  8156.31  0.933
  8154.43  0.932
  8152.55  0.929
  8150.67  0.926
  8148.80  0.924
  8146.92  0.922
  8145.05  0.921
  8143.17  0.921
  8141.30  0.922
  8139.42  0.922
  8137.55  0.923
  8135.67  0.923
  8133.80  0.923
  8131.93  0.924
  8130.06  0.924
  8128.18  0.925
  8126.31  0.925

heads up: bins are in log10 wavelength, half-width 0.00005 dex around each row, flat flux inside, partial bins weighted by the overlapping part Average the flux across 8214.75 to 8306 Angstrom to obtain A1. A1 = 0.918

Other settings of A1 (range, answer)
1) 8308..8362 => 0.9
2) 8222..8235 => 0.914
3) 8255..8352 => 0.91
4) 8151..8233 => 0.902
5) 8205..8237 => 0.908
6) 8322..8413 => 0.897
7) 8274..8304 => 0.918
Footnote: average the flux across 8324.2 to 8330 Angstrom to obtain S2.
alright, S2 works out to 0.881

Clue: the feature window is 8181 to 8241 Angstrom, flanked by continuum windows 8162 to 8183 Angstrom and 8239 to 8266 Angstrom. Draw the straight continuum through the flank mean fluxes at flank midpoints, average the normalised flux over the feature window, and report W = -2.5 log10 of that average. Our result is 0.03 mag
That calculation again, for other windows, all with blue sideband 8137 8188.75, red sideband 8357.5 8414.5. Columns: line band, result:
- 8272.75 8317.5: -0.011 mag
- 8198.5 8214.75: 0.024 mag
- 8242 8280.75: -0.018 mag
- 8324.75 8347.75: 0.014 mag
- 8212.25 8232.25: 0.007 mag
